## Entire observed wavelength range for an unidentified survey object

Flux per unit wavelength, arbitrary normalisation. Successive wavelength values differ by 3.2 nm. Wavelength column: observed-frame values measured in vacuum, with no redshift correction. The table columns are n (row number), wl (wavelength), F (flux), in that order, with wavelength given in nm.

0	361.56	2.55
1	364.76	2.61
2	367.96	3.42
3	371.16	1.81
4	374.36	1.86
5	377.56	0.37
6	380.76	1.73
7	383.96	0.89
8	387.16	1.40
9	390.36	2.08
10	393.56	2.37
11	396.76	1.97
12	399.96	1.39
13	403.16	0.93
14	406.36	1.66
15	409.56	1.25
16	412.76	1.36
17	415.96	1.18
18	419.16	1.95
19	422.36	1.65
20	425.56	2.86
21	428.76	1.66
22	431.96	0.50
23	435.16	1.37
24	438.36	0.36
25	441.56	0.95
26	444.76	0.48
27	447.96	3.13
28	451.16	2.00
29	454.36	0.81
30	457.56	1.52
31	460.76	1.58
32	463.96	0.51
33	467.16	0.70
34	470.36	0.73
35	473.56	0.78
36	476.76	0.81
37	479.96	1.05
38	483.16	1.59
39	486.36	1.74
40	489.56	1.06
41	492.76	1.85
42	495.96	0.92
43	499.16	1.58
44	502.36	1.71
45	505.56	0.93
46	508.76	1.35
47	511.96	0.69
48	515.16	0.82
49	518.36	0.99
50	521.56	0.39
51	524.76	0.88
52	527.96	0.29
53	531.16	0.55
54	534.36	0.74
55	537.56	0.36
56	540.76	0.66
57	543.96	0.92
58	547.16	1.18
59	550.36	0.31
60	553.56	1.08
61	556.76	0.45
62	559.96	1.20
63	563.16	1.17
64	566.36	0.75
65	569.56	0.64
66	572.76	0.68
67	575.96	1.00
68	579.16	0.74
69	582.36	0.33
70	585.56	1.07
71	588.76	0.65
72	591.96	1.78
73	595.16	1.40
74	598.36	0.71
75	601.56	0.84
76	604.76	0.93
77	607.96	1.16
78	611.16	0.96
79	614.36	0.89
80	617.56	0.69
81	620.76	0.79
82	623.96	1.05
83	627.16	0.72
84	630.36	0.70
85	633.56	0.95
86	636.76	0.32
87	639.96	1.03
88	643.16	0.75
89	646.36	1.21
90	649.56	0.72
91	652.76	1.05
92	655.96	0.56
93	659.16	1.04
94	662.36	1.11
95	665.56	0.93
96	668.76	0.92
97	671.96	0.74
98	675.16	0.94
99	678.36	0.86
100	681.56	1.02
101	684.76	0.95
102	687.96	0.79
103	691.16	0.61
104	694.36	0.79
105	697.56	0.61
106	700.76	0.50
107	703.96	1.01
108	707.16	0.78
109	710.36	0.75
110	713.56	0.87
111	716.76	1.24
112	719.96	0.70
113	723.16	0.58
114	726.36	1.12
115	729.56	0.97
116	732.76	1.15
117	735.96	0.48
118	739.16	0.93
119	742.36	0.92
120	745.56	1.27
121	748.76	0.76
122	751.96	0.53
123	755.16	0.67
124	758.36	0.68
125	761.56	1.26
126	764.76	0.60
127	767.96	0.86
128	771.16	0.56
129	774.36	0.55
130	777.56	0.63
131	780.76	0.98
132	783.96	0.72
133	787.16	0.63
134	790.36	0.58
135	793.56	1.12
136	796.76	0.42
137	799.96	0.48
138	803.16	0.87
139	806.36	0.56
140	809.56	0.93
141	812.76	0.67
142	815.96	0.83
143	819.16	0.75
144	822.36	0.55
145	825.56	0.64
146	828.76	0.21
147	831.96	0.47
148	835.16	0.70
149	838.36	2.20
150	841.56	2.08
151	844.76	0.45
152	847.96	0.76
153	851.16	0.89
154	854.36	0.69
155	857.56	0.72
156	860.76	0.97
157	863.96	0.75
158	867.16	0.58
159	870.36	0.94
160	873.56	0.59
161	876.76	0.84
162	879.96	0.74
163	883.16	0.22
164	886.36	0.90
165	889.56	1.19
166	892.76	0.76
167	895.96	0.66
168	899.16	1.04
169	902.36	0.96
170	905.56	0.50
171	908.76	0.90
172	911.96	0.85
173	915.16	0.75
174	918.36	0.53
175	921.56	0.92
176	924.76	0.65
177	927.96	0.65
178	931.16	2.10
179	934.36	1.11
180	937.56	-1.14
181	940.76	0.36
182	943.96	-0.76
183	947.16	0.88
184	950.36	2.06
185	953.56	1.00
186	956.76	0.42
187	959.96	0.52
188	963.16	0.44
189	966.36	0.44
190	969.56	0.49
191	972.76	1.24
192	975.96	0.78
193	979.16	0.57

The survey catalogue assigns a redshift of 1.25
